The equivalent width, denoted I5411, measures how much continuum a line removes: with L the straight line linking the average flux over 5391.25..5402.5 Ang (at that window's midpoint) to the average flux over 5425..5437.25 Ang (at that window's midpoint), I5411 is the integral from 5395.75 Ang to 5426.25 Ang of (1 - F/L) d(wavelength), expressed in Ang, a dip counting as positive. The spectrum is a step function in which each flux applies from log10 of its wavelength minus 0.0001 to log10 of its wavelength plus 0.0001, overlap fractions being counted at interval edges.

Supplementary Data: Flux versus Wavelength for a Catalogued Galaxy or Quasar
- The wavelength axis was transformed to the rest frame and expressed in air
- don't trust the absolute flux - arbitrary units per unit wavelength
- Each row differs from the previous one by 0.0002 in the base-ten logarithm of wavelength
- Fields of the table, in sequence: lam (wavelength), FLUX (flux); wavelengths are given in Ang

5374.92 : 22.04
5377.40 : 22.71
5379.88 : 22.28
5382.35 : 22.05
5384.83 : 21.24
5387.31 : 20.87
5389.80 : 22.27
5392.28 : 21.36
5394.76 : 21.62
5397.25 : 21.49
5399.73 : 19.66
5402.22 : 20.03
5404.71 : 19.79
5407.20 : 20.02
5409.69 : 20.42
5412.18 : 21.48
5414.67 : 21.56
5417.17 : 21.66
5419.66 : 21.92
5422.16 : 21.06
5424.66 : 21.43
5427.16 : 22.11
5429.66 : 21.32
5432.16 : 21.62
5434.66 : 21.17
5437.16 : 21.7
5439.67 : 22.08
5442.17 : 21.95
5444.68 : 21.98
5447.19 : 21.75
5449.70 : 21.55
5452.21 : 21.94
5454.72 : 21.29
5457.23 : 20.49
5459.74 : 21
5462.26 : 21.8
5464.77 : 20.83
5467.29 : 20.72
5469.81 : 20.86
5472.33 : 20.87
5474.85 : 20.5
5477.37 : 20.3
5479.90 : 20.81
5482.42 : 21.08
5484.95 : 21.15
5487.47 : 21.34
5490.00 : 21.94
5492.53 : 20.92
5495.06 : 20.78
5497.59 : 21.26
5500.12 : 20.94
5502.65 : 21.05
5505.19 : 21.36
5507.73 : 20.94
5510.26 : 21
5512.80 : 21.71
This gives 0.4 Ang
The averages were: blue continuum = 20.9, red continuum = 21.6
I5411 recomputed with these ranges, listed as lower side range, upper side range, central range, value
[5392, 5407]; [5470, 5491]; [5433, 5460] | -1.0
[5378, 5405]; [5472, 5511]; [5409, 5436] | -0.4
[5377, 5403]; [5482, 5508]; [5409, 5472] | -0.4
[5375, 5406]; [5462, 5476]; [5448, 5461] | -0.2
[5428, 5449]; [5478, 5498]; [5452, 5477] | 0.5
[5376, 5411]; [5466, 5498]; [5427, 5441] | -0.4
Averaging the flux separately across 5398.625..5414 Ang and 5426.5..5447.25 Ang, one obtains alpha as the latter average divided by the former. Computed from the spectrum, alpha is 1.07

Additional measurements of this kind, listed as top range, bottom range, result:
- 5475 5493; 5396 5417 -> 1.02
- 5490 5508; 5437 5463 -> 0.98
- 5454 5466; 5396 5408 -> 1.04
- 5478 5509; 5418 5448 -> 0.97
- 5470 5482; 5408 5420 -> 0.97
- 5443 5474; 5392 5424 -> 1.02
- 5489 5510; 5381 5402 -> 0.99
